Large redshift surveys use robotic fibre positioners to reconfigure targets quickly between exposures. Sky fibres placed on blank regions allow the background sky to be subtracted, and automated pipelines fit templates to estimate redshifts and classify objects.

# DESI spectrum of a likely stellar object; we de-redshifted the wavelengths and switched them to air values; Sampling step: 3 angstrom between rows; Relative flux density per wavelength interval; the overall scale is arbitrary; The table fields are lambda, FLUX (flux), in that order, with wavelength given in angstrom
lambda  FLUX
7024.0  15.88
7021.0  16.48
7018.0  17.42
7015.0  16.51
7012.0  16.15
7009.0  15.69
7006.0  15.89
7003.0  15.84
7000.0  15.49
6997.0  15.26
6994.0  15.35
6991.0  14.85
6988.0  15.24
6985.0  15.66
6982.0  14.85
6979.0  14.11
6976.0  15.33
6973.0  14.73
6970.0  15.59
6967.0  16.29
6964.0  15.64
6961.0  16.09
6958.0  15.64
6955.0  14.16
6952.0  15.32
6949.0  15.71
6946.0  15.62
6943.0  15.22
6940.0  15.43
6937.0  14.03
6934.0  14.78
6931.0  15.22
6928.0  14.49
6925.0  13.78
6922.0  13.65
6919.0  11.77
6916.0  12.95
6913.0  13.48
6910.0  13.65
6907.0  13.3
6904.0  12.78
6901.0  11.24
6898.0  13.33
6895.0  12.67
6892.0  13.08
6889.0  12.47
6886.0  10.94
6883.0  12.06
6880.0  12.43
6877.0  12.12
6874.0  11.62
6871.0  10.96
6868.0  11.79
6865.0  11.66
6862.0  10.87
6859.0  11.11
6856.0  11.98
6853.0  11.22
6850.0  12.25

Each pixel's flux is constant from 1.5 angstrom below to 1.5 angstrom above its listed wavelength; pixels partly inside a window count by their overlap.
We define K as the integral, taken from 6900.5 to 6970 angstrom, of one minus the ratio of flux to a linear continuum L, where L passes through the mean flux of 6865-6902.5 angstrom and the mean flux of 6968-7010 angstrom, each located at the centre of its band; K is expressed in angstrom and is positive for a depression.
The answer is -4.0 angstrom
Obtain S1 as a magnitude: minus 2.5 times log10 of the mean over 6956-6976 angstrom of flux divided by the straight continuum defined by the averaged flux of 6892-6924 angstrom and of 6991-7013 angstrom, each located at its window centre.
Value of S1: -0.075 mag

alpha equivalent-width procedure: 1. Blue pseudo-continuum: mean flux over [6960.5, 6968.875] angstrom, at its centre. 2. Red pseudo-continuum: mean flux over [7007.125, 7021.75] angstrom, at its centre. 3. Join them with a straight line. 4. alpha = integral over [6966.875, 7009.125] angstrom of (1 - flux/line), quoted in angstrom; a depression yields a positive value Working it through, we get 2.32 angstrom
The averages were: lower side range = 16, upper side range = 16.4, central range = 15.3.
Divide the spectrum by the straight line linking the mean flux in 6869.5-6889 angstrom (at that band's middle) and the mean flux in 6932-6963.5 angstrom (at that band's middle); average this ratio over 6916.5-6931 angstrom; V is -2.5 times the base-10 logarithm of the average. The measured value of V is 0.034 mag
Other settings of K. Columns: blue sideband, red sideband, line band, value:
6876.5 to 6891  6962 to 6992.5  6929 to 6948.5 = -1.6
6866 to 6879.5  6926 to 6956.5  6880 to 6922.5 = 1.3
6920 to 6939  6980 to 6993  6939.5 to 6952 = -0.8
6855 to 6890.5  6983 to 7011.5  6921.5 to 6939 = -1.3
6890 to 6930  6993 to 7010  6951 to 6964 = -0.8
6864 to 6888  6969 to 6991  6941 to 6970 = -2.6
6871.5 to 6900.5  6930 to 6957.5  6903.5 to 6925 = 0.7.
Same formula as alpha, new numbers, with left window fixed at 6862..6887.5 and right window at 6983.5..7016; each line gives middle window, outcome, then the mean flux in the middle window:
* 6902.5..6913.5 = -0.5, 13.3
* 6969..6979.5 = -0.1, 15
